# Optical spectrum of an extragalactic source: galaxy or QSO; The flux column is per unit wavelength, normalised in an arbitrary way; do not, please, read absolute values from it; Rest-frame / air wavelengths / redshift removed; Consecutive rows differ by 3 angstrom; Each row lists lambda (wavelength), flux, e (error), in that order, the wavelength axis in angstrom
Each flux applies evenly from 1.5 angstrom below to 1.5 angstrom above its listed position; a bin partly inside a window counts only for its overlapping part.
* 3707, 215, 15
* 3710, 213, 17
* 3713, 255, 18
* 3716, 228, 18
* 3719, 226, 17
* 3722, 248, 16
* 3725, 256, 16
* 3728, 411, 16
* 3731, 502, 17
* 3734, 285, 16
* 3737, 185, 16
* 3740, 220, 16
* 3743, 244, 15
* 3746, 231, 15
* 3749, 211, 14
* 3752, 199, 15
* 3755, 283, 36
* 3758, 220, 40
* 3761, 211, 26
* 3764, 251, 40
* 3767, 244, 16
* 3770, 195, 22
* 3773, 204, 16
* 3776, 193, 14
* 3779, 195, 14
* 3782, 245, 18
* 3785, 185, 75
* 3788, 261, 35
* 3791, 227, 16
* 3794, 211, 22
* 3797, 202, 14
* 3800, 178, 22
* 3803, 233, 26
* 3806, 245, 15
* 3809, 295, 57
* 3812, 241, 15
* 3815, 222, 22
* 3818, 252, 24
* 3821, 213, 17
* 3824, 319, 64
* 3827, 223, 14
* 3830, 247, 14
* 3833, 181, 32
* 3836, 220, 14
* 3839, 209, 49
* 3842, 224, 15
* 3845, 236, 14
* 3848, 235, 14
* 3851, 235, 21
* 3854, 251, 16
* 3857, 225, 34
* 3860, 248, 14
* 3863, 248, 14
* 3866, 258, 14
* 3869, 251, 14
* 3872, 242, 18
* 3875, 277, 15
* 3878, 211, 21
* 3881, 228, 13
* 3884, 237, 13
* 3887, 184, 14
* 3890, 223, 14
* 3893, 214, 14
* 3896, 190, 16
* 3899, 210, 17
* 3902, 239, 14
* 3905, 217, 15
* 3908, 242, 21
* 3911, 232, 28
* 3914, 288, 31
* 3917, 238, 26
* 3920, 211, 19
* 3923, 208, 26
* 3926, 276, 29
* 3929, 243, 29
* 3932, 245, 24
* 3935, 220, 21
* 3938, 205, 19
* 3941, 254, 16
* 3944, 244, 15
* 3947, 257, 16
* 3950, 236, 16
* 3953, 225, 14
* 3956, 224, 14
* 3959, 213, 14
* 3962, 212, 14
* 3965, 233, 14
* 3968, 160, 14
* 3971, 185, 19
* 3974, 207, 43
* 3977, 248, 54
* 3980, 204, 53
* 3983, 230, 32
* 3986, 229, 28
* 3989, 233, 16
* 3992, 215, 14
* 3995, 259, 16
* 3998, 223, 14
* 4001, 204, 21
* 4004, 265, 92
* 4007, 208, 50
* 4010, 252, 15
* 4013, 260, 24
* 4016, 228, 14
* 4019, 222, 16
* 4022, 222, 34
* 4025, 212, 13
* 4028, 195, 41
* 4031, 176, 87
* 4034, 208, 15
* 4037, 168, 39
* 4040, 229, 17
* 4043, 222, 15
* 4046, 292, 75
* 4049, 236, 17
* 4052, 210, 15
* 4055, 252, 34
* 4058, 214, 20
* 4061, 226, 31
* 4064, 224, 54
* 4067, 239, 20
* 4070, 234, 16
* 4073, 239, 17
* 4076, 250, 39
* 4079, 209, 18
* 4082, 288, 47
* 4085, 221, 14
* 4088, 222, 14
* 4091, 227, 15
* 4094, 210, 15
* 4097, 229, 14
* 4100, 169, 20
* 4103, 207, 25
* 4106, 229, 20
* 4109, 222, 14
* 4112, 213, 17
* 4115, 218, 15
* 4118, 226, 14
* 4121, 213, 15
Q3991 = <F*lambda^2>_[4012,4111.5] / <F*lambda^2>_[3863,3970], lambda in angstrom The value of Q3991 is 1.05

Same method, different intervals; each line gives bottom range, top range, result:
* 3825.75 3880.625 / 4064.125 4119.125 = 1.08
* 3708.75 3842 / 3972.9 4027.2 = 1.08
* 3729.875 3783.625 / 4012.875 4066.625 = 1.08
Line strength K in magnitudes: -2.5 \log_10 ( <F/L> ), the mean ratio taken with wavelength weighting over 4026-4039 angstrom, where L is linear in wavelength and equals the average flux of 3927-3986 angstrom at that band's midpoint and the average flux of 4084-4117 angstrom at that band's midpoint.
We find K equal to 0.16 mag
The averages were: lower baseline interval 224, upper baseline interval 215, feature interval 189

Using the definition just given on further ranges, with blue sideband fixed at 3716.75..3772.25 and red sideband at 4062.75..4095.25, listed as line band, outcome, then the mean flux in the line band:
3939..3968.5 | 0.06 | 228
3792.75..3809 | 0.14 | 221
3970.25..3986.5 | 0.10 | 218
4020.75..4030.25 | 0.15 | 207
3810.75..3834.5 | 0.06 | 237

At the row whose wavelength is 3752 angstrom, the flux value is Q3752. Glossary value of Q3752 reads 199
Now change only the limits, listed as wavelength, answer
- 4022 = 222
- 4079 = 209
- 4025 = 212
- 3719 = 226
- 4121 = 213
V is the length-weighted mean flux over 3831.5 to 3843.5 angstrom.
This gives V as 208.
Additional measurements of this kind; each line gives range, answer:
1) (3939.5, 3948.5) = 252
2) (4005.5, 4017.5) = 237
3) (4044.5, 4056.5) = 248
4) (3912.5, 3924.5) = 236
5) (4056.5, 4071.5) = 227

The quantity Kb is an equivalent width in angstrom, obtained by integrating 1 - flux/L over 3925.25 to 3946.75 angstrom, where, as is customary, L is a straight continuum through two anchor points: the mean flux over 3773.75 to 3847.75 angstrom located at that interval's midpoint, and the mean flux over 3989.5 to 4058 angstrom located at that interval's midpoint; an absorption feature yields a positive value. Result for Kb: -1.4 angstrom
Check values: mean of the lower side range 227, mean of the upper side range 225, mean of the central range 241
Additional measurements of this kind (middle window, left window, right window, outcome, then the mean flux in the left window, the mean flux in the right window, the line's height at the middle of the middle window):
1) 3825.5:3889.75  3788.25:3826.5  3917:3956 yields 1.2 angstrom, 237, 235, 236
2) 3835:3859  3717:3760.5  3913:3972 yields 1.5 angstrom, 264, 229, 245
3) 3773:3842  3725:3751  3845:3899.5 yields 7.9 angstrom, 283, 232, 256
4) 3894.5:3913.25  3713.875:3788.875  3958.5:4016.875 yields 0.6 angstrom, 245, 224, 231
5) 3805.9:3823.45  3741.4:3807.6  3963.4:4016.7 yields -2.1 angstrom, 221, 225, 222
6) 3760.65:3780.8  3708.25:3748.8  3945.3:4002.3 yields 3.5 angstrom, 267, 221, 259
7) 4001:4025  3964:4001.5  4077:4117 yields -1.6 angstrom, 218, 221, 219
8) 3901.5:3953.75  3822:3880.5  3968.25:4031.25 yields -1.8 angstrom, 239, 222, 230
